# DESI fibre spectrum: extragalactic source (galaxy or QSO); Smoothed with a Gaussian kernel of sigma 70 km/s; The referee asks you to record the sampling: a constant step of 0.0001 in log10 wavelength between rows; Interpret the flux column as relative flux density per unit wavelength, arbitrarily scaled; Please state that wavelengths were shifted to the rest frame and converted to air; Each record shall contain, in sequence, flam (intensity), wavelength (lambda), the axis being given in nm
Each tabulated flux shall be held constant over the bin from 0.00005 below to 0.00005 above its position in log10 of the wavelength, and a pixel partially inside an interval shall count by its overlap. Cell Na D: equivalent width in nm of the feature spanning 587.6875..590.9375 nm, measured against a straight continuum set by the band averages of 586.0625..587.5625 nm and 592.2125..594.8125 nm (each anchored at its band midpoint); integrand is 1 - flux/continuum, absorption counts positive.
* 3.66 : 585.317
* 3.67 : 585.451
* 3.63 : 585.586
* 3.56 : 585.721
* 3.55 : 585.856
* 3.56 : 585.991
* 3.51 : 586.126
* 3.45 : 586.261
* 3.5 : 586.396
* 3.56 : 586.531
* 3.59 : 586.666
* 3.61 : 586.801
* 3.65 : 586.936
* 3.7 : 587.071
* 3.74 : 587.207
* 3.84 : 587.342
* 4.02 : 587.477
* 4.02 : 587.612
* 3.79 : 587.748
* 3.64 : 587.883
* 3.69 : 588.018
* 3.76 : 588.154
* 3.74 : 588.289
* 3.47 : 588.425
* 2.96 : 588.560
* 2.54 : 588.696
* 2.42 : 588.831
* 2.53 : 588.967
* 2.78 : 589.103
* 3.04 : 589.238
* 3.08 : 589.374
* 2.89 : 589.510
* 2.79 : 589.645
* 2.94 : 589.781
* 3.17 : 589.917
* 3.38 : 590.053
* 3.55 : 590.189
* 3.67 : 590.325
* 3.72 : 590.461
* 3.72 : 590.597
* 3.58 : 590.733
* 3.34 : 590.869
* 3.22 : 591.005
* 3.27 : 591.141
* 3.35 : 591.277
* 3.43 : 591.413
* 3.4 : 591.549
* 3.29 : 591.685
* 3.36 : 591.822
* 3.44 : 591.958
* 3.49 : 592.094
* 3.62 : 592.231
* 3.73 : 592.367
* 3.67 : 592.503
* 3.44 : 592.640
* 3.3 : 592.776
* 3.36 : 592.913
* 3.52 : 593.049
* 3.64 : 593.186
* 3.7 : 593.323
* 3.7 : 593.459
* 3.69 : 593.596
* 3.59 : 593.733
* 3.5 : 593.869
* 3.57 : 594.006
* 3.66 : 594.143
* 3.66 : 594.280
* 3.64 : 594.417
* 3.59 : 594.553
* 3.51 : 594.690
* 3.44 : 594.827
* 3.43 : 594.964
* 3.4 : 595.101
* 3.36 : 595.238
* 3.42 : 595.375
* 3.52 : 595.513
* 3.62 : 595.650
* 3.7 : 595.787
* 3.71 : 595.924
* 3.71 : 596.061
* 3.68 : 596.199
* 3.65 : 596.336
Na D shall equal 0.333 nm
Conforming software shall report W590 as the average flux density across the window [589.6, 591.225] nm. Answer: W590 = 3.37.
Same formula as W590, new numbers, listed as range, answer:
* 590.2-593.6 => 3.5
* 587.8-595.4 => 3.39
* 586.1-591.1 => 3.39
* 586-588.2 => 3.69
